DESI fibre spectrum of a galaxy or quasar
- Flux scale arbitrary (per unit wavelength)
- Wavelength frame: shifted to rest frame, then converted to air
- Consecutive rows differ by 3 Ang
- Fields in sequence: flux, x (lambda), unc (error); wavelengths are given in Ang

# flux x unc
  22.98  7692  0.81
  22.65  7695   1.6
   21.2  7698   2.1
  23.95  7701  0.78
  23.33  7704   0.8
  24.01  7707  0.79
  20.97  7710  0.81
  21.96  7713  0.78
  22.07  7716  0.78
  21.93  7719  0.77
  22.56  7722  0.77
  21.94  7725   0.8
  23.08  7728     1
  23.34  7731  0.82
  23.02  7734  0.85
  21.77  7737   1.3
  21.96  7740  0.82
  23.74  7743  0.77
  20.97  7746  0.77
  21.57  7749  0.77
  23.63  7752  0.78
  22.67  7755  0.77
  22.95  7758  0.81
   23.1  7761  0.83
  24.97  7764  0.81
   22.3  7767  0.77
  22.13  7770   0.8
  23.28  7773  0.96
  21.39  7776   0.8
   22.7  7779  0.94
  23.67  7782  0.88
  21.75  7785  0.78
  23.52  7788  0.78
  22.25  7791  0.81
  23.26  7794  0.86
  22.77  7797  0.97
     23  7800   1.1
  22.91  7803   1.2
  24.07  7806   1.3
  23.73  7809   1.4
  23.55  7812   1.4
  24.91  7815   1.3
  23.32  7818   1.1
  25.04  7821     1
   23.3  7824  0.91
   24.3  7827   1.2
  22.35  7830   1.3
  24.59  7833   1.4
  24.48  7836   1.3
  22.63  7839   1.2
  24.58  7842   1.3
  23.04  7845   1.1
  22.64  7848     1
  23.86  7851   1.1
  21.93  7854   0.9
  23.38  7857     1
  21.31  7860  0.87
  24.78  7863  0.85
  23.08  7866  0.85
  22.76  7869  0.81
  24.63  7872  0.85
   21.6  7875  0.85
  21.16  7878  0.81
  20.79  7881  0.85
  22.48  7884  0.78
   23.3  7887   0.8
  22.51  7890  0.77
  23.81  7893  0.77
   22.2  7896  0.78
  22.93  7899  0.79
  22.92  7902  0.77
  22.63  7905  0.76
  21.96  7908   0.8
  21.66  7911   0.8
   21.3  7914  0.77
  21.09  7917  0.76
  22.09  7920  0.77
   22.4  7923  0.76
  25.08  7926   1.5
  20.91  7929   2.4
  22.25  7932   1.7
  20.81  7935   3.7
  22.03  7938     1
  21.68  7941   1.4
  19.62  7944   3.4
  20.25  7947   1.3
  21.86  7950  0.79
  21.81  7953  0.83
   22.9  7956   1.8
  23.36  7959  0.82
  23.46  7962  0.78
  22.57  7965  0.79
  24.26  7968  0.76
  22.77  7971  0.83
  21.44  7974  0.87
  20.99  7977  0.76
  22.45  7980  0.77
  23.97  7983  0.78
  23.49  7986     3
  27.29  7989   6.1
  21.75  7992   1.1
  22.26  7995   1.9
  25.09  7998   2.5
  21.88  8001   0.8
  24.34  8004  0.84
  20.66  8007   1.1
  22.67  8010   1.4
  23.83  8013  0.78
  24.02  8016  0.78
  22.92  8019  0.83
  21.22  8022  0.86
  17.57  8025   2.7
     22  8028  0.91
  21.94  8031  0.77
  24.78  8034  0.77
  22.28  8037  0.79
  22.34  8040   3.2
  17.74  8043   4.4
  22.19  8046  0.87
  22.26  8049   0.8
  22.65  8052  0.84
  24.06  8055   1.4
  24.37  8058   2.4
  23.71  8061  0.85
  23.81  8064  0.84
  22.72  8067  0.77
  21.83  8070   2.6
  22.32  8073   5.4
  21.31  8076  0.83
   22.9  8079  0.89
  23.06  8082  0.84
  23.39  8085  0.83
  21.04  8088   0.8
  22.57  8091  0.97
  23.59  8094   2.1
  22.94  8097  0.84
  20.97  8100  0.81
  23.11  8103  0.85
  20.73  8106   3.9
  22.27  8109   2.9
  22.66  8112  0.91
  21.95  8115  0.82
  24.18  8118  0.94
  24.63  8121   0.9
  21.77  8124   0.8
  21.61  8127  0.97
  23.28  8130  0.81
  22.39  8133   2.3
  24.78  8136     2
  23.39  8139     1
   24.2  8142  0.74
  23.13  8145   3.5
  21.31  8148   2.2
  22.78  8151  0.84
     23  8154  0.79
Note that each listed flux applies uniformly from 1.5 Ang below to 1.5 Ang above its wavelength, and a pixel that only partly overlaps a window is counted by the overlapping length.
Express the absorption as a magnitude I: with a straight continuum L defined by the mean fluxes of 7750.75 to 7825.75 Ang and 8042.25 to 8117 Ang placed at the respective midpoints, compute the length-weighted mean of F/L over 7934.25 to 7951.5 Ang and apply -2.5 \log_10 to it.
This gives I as 0.09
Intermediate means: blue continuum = 23.2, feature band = 21.1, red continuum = 22.5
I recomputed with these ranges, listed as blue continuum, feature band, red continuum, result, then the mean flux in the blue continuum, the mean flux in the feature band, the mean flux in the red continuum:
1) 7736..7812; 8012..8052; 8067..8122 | 0.03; 22.8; 21.9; 22.5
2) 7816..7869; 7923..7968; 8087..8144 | 0.05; 23.4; 22.1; 22.8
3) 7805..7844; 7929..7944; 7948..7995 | 0.08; 23.9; 21.4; 22.9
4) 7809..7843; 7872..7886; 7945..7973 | 0.07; 23.9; 21.9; 22.5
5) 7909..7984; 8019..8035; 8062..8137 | 0.04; 22.1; 21.5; 22.6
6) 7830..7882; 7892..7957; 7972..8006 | 0.05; 23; 22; 23.1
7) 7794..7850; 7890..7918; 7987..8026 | 0.05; 23.6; 22.3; 22.8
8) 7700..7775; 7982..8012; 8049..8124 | -0.03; 22.7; 23.3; 22.8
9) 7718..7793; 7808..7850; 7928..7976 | -0.06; 22.7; 23.7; 22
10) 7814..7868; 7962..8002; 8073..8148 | 0.00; 23.5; 23.1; 22.7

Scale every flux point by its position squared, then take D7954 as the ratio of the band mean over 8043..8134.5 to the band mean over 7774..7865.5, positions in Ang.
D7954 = 1.0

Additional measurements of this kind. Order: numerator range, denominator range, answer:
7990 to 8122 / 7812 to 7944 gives 1.03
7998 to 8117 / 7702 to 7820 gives 1.06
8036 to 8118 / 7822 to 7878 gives 1.02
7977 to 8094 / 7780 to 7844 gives 1.02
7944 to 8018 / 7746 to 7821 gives 1.04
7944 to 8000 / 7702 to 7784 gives 1.07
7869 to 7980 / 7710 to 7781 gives 1.03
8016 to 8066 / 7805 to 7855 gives 0.99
